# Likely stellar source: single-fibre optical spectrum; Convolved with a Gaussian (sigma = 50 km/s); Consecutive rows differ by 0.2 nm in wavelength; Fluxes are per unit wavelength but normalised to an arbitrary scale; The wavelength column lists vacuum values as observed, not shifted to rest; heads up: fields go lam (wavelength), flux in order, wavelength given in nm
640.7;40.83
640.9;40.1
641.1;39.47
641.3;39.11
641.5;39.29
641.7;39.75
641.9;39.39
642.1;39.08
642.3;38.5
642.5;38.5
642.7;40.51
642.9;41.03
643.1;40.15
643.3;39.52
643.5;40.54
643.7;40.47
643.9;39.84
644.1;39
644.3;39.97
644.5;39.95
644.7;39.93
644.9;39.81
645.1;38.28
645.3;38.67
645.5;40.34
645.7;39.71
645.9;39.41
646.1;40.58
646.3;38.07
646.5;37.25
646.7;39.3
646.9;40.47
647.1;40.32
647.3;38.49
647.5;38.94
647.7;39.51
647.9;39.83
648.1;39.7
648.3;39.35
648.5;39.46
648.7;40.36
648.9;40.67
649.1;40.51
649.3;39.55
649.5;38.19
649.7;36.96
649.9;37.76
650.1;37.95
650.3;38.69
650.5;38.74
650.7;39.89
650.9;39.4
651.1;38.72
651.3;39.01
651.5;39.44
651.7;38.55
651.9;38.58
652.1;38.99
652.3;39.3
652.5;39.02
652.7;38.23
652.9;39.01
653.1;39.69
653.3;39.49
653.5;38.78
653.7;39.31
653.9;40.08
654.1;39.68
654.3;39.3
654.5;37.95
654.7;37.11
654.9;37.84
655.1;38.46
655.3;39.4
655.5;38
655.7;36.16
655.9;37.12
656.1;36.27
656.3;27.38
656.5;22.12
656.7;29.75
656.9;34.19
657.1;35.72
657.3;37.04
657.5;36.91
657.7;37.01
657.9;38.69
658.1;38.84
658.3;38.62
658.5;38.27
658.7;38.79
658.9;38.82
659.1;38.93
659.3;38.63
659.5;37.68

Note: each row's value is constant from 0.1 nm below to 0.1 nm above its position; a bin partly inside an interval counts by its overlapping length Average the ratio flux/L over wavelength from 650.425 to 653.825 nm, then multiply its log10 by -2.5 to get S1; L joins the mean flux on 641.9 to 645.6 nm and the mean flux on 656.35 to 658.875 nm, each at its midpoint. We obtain -0.06 mag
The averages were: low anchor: 39.7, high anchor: 35.4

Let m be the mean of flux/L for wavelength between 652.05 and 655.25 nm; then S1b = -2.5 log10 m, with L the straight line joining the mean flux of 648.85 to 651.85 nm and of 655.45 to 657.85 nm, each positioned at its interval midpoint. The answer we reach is -0.07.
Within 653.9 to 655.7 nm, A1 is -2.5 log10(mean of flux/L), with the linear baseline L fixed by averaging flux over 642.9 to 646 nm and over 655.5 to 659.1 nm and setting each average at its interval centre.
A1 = -0.059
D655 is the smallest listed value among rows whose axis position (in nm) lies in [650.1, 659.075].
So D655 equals 22.12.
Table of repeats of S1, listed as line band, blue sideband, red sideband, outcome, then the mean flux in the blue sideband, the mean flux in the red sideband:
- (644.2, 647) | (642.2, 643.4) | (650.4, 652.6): 0.002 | 39.7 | 39.1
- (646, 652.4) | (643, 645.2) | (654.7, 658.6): -0.029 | 39.8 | 35.7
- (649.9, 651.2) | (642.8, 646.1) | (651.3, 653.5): 0.011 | 39.8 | 39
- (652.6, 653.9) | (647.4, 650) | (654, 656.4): -0.041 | 39.3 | 37.1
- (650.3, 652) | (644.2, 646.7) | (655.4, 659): -0.043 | 39.3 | 35.5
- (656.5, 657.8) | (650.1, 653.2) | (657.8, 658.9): 0.138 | 39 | 38.7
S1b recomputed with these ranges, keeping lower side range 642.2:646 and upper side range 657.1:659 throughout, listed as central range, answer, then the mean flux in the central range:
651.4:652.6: -0.01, 39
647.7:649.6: -0.02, 39.7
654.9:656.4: 0.06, 36.2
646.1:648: 0.00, 39.2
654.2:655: 0.01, 38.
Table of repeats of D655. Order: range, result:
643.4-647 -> 37.25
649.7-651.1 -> 36.96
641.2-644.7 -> 38.5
